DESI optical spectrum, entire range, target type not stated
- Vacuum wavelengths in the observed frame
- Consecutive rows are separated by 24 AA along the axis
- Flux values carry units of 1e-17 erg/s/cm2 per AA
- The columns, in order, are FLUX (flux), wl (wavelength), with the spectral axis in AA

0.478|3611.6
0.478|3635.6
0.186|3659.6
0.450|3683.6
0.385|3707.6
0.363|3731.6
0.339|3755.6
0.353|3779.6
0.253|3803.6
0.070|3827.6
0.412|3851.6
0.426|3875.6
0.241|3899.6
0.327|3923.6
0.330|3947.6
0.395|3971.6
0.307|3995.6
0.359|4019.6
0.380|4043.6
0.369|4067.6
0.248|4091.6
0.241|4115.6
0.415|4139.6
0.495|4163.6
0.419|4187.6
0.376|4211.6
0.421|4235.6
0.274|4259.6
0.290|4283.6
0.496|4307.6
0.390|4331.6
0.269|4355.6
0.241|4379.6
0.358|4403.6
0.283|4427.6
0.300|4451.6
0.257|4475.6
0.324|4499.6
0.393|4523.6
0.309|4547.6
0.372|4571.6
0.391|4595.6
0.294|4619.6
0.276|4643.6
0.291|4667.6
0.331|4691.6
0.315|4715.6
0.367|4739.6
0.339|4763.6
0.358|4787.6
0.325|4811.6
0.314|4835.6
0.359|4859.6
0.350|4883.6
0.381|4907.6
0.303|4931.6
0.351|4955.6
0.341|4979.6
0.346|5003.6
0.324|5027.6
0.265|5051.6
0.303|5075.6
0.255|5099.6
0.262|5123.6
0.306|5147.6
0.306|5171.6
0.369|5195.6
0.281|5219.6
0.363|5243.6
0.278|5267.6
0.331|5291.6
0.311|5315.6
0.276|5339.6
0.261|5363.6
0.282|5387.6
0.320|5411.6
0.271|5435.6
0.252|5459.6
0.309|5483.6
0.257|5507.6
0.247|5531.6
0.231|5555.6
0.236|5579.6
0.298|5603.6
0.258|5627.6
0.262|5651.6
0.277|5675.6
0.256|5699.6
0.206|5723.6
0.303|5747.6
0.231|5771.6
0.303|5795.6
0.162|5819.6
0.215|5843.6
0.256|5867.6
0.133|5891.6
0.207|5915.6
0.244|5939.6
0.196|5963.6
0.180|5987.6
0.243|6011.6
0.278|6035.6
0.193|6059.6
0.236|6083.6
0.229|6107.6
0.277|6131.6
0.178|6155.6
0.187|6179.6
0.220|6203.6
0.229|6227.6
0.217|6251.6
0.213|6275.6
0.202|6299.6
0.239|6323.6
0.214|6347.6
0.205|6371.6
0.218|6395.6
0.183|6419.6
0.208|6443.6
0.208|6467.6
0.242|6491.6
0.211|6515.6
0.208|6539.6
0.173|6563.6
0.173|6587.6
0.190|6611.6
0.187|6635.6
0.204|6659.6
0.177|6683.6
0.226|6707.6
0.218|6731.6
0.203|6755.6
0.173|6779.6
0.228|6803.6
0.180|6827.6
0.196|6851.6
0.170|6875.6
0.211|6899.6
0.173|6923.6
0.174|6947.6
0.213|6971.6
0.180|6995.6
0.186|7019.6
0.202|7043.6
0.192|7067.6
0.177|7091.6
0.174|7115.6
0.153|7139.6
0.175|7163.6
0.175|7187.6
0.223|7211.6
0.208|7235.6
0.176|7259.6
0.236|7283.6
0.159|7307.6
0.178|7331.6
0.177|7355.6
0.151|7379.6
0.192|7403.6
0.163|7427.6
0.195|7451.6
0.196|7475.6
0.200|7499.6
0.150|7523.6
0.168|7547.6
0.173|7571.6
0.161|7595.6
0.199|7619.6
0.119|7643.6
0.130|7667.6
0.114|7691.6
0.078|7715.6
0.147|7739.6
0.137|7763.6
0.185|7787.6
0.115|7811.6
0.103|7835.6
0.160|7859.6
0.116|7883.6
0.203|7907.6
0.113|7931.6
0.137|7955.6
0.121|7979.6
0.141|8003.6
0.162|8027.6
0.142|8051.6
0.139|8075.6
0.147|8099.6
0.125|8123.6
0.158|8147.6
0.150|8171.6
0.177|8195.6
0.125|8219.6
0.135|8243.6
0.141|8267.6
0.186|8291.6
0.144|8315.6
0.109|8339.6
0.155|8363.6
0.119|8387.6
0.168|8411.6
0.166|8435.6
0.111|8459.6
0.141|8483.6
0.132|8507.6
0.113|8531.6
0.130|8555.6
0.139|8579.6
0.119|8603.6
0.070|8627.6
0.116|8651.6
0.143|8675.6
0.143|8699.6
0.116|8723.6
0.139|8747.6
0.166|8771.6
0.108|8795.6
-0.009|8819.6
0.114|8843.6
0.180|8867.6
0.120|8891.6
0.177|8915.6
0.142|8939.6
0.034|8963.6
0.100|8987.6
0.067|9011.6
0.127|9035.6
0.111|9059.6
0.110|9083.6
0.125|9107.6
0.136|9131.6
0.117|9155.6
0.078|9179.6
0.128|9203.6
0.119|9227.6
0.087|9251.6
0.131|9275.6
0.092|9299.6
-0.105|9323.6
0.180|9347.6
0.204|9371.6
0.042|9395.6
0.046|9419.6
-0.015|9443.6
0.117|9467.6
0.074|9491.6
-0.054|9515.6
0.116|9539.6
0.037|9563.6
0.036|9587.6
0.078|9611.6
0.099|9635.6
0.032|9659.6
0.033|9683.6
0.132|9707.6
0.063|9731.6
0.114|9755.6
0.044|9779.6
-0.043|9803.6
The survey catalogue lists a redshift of 0.04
